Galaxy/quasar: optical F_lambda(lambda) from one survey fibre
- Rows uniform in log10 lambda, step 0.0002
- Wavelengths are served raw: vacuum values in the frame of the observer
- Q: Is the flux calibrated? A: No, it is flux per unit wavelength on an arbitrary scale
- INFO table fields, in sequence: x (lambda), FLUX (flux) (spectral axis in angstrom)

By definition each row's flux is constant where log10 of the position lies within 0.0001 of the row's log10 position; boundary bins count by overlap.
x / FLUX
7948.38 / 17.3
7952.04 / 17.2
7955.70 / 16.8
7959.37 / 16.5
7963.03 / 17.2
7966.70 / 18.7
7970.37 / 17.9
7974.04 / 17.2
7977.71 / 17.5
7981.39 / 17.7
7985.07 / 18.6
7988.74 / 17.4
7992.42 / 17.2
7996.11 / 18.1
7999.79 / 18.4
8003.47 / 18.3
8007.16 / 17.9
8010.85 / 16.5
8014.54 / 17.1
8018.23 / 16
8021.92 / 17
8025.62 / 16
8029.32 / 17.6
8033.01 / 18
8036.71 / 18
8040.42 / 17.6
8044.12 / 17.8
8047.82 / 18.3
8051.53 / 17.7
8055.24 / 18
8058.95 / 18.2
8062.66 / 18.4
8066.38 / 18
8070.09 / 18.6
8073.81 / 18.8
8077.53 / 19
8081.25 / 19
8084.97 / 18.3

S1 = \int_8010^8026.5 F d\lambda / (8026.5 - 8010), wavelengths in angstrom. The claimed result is 16.6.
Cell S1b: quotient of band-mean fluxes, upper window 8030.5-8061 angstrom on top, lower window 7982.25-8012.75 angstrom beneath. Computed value 1.0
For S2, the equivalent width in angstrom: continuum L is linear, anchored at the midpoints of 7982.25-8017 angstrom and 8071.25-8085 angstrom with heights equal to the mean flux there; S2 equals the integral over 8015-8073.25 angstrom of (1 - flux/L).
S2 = 2.1 angstrom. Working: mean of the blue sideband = 17.7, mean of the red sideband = 18.8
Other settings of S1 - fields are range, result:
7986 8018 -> 17.6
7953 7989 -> 17.6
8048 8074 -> 18.2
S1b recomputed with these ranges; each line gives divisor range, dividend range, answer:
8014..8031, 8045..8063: 1.08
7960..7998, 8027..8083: 1.03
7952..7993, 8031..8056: 1.02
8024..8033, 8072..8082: 1.11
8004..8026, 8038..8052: 1.06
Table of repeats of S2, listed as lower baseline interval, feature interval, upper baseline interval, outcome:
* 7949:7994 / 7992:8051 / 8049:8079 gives 1.5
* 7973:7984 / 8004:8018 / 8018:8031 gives -0.1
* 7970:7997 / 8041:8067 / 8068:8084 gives 0.7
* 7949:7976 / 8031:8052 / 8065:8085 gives 0.4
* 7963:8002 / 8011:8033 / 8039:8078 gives 1.5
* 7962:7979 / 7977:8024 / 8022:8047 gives 0.3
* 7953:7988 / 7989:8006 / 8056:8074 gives -0.2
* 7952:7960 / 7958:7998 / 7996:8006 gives -0.3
